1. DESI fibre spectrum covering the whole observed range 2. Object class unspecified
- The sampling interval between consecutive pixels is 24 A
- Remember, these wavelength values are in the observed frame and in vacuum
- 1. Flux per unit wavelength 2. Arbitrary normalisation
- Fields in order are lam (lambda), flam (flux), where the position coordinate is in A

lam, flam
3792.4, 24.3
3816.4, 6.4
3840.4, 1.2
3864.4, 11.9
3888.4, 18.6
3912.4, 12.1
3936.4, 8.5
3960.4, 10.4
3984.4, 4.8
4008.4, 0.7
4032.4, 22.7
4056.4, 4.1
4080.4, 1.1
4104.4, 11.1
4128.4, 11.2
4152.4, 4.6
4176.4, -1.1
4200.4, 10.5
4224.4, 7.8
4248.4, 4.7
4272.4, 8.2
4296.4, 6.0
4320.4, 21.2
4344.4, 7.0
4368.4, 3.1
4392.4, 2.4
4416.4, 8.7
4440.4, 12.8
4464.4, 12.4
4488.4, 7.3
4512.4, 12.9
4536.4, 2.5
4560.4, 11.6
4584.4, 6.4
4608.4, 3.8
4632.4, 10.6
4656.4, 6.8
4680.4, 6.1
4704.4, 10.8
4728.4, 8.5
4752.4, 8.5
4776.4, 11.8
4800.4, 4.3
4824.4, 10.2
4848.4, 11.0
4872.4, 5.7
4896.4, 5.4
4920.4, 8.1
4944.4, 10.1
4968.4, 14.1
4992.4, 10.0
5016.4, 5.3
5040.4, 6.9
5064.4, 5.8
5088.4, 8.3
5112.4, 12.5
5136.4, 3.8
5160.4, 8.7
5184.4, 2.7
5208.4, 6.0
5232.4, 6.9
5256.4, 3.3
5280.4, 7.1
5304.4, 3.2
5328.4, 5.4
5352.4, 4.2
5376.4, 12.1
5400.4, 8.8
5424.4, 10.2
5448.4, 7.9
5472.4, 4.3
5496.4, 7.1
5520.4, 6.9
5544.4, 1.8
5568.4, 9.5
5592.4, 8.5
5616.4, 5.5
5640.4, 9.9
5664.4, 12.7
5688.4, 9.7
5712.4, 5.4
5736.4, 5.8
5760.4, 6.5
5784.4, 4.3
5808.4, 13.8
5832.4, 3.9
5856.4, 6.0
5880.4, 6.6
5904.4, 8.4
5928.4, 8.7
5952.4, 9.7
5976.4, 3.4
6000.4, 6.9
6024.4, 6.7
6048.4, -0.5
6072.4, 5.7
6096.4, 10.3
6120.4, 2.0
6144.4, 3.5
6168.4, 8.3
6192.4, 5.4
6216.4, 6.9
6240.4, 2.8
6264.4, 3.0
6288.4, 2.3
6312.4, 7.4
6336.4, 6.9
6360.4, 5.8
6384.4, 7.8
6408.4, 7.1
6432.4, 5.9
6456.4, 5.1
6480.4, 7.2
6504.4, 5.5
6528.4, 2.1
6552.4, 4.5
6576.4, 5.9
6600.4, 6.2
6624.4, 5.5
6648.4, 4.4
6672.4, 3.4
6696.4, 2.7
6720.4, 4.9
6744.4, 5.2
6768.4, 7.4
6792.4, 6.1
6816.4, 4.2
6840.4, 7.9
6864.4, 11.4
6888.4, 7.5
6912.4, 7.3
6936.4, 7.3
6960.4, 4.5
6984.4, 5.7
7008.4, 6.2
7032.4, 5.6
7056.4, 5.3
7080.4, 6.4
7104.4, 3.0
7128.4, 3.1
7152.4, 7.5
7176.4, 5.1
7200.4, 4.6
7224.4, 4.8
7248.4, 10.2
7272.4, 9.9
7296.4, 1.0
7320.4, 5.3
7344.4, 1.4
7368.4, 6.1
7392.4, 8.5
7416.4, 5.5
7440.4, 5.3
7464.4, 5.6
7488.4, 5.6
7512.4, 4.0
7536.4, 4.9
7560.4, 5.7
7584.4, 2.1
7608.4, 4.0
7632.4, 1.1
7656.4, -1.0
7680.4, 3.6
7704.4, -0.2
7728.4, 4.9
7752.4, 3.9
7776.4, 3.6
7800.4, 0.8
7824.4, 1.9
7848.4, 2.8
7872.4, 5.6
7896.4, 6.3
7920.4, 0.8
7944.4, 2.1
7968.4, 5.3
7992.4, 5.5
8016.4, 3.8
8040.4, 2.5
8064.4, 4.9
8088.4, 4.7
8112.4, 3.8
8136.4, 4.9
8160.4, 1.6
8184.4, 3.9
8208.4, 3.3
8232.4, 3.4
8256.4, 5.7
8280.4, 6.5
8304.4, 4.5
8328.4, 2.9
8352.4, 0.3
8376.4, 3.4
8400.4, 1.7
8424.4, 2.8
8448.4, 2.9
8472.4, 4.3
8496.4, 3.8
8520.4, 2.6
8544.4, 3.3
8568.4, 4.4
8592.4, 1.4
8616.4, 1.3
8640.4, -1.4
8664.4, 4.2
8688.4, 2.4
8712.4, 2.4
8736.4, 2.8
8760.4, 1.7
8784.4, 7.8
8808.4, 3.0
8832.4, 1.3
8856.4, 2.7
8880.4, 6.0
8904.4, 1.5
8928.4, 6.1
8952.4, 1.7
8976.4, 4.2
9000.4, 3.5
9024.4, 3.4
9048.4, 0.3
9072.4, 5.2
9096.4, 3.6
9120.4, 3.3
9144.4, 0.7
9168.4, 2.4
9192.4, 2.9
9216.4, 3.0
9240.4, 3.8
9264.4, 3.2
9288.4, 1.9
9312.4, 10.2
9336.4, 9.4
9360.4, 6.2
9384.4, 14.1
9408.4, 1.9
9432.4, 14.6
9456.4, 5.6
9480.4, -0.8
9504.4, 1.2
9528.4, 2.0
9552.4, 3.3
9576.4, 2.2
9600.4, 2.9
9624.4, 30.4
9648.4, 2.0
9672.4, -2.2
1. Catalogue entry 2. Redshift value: 1.581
